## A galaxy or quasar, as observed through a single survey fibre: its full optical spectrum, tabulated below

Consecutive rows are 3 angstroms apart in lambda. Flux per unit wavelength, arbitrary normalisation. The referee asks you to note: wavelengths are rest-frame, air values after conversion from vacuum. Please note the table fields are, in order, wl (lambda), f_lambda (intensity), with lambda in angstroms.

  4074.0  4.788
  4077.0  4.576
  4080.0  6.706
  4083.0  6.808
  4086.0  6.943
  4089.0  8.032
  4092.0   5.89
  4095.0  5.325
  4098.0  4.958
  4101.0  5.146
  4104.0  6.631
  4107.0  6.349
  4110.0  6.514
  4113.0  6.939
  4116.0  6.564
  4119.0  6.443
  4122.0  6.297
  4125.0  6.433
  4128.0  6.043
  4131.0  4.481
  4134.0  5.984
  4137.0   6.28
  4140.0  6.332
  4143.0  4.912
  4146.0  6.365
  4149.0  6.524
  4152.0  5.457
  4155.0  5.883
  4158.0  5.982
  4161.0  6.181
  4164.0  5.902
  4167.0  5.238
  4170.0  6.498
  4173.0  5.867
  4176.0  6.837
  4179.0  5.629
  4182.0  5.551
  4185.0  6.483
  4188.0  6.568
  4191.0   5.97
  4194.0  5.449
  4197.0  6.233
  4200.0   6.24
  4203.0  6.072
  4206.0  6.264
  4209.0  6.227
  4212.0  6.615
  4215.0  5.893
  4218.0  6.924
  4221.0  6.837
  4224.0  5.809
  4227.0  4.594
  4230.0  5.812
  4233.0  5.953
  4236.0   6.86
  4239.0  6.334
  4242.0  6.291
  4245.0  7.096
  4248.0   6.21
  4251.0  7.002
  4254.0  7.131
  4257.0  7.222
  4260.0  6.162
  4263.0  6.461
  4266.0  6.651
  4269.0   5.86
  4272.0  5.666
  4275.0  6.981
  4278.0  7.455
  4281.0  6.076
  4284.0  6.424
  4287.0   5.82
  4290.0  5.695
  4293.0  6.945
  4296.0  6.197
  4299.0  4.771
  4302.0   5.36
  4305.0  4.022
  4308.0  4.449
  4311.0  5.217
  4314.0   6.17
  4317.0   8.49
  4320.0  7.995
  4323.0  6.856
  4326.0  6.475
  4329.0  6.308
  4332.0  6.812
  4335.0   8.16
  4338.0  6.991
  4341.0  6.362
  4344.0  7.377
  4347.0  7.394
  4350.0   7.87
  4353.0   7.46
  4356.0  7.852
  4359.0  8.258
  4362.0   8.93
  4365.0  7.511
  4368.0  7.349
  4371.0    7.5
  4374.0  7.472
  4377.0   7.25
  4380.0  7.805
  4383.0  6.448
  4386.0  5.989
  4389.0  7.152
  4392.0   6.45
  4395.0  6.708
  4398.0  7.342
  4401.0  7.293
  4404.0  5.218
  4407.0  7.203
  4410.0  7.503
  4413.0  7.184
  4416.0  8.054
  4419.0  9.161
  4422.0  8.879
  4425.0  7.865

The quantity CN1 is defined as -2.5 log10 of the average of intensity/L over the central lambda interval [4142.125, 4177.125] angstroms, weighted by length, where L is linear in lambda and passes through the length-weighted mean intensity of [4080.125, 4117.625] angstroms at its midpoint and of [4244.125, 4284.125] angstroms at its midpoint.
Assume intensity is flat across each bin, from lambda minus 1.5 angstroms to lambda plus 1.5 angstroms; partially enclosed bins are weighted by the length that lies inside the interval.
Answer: 0.08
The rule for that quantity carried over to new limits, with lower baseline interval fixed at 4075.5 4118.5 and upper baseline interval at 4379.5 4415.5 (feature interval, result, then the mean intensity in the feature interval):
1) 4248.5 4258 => -0.07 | 7.02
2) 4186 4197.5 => 0.07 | 6.06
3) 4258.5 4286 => 0.03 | 6.4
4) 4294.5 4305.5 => 0.27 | 5.18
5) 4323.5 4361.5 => -0.09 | 7.31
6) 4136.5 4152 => 0.06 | 6.01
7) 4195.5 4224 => 0.02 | 6.34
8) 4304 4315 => 0.33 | 4.95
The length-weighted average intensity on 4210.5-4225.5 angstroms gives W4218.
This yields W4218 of 6.42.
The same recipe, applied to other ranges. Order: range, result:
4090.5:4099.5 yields 5.39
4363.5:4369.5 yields 7.43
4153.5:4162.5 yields 6.02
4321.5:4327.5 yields 6.67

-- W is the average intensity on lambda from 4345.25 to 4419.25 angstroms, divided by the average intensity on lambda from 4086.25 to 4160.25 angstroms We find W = 1.2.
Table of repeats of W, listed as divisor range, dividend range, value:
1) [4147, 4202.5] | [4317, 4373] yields 1.23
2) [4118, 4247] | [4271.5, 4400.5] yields 1.12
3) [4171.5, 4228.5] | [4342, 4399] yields 1.21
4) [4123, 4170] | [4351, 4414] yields 1.23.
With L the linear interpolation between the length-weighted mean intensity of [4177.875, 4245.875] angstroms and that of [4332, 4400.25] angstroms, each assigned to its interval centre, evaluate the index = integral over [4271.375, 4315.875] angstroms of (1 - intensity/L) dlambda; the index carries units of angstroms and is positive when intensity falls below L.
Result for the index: 6.1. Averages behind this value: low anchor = 6.16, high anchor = 7.33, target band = 5.84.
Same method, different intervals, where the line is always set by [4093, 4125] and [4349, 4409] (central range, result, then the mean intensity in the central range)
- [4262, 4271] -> 0.7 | 6.28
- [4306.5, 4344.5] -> 1.6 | 6.73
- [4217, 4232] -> 1.5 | 5.96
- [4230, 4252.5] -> 0.6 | 6.49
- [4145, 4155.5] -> 0.4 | 6.06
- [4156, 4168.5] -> 1.0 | 5.83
